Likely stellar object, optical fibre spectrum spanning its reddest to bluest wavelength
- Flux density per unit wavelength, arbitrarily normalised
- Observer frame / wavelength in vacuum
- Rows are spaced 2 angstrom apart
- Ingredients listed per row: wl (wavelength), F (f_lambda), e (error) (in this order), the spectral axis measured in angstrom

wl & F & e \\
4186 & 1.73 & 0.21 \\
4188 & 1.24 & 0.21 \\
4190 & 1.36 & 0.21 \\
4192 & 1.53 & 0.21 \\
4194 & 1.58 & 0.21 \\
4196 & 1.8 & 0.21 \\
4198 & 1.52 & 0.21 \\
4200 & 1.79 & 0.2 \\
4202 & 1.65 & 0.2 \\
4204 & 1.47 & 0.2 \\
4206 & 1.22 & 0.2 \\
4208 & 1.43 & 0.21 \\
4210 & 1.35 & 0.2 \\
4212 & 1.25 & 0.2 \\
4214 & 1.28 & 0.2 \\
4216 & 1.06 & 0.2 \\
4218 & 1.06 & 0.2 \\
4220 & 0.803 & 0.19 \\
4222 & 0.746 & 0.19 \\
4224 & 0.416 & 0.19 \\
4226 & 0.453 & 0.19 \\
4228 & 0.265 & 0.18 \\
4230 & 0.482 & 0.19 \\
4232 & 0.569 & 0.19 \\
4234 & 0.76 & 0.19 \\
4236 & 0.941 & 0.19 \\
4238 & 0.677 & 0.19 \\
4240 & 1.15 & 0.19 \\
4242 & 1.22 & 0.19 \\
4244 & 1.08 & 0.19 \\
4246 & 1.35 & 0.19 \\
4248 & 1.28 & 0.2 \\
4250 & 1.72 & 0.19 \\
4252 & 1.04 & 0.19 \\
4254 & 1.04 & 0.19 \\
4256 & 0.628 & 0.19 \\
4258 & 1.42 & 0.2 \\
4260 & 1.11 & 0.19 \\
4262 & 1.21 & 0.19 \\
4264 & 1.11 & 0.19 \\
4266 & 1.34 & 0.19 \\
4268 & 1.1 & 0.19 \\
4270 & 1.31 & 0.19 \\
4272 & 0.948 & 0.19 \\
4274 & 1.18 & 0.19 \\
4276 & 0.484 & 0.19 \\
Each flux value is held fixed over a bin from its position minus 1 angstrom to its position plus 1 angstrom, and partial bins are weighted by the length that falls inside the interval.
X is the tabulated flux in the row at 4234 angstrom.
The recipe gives 0.76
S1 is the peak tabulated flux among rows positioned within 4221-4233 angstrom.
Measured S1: 0.746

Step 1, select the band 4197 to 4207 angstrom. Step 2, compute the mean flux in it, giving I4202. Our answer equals 1.53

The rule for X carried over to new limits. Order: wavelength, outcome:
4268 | 1.1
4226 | 0.453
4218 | 1.06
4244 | 1.08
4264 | 1.11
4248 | 1.28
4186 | 1.73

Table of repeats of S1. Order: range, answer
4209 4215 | 1.35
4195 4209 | 1.8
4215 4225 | 1.06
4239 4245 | 1.22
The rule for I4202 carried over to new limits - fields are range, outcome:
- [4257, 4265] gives 1.21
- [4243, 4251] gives 1.36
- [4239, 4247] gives 1.2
